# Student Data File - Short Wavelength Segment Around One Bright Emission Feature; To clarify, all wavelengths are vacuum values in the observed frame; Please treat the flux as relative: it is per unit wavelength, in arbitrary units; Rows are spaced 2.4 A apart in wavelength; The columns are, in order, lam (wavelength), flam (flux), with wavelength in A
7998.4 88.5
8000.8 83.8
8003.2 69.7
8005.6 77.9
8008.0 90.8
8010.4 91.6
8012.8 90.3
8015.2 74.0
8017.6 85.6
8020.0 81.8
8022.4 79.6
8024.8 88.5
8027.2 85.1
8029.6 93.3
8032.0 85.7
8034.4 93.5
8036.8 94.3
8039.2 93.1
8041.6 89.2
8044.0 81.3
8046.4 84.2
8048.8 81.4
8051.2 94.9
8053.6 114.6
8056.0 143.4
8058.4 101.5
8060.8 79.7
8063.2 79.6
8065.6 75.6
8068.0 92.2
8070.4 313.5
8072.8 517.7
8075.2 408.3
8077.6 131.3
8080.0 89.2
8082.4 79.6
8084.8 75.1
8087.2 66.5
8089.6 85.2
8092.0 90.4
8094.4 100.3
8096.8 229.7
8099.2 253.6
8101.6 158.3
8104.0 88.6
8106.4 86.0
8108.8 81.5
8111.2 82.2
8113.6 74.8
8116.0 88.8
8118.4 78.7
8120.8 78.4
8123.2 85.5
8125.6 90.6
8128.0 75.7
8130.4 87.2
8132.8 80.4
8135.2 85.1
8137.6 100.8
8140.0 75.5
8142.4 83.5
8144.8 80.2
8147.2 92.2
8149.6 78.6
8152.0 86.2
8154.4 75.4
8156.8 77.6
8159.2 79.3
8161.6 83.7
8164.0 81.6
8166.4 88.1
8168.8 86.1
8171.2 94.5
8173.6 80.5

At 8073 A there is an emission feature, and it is H-alpha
